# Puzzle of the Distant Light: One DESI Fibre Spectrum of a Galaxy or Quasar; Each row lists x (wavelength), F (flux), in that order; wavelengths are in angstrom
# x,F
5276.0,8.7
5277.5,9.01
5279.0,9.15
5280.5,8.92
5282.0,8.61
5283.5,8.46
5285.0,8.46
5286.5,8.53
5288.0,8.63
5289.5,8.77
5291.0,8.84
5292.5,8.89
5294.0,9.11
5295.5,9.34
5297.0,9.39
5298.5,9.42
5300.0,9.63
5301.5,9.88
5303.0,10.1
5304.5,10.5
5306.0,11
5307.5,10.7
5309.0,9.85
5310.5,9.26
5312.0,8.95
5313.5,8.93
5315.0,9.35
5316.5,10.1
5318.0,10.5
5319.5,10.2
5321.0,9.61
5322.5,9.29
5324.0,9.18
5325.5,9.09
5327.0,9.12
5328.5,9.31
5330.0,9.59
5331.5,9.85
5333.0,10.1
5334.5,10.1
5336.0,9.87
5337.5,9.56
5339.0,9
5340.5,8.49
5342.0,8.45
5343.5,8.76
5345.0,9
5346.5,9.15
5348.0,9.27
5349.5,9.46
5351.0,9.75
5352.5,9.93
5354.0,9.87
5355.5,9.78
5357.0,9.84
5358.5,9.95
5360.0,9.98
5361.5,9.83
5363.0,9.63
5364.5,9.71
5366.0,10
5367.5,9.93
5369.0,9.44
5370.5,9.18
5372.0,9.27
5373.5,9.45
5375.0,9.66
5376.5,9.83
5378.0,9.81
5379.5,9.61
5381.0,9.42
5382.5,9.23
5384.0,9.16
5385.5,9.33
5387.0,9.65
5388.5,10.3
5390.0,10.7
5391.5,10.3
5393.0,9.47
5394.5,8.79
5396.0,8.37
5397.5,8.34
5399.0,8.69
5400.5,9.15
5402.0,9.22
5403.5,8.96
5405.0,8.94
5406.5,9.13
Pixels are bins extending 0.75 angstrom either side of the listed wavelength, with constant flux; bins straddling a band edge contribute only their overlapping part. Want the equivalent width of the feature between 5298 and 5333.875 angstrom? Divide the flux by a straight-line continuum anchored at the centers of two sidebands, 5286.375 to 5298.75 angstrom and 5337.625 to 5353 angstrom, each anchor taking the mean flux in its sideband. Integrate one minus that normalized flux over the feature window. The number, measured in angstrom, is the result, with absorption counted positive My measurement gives -2.7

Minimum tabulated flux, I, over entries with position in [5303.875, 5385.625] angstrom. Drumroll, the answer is 8.45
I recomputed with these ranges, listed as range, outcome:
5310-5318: 8.93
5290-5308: 8.84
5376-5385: 9.16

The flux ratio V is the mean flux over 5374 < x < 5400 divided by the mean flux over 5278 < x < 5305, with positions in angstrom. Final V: 1.03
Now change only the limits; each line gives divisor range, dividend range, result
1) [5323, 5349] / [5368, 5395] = 1.03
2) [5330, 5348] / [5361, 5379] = 1.04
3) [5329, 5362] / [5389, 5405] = 0.97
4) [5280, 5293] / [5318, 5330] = 1.09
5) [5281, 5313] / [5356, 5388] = 1.03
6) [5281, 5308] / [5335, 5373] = 1.02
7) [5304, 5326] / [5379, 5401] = 0.96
